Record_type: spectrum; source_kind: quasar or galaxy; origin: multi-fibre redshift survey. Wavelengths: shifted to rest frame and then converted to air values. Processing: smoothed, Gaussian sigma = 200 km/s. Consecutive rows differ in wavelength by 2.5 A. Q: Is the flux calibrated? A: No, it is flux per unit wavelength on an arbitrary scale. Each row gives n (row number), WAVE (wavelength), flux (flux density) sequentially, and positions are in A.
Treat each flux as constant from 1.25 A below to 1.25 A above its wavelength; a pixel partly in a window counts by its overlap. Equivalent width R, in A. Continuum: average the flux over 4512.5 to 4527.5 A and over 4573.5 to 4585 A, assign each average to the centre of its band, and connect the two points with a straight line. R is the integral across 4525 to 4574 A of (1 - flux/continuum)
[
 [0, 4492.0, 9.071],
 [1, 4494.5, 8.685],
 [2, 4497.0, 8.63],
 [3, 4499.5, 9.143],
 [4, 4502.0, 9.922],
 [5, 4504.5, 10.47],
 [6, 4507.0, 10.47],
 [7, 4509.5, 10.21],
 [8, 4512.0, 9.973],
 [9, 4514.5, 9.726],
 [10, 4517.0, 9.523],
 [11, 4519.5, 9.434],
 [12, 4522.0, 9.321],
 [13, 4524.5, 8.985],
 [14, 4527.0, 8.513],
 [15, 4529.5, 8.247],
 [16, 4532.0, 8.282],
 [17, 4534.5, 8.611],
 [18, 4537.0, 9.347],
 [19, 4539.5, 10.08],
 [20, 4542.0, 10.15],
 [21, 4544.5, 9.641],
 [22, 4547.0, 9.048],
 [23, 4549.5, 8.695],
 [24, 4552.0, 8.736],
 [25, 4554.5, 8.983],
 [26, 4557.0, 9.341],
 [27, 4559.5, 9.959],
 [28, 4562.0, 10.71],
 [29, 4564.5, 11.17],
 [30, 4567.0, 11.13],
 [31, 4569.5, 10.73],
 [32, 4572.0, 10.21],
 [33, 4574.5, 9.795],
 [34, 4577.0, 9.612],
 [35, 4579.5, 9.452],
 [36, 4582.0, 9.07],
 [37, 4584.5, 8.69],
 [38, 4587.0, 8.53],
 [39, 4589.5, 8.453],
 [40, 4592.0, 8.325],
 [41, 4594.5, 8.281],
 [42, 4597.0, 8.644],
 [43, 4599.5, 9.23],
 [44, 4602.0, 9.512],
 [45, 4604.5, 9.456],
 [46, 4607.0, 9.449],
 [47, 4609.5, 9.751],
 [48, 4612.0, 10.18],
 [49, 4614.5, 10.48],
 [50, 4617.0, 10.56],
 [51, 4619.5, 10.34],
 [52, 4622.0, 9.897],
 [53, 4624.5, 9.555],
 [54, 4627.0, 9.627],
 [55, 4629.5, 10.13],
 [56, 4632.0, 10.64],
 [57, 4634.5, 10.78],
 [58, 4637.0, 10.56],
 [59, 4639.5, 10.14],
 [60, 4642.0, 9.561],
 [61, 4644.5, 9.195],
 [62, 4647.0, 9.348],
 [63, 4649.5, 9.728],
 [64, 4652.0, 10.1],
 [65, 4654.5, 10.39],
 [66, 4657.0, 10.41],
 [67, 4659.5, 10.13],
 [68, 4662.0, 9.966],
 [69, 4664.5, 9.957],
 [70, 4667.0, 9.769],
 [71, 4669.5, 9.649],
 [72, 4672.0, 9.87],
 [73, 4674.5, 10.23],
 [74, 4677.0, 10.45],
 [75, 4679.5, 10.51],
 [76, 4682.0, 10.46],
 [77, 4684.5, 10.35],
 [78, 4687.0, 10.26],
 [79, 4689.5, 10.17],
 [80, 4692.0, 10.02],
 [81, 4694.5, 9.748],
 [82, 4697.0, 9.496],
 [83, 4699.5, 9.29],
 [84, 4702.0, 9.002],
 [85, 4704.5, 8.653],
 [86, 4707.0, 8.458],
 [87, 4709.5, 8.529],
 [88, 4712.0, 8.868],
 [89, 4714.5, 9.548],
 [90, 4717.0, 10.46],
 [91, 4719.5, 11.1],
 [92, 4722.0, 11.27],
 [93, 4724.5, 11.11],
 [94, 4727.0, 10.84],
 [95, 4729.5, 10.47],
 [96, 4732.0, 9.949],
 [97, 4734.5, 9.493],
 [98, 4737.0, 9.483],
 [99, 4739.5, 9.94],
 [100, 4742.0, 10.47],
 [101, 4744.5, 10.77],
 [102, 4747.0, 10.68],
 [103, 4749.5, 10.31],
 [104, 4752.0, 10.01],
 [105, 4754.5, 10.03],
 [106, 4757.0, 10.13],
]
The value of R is -1.1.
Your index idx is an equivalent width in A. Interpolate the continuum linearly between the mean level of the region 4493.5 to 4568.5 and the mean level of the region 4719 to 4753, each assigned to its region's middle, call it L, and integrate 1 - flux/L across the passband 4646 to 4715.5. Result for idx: 2.7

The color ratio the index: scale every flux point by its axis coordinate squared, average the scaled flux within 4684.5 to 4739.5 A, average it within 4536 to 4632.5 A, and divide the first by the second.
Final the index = 1.1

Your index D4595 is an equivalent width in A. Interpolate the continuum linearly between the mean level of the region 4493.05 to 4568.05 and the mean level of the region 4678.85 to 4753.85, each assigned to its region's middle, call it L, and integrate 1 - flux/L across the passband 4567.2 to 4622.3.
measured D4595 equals 0.9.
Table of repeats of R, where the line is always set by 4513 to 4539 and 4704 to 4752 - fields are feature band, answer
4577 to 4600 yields 1.4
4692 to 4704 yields 0.6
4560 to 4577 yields -2.3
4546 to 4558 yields 0.3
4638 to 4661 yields -0.6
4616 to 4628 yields -0.6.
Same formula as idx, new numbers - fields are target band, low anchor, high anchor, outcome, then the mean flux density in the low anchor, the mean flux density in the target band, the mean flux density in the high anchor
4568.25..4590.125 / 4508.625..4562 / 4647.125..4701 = 0.3 A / 9.3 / 9.42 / 10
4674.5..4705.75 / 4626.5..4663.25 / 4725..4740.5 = 0.6 A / 10.1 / 9.88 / 10.1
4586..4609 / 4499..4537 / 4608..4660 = 2.2 A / 9.39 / 8.91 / 10.1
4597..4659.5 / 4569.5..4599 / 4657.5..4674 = -2.6 A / 9.08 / 9.94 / 9.93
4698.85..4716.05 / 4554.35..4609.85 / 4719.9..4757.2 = 2.1 A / 9.51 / 8.92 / 10.4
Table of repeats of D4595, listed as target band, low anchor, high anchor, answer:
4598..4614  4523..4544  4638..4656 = -0.2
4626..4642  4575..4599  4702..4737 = -1.9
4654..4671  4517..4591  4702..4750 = -0.4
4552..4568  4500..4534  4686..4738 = -0.9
